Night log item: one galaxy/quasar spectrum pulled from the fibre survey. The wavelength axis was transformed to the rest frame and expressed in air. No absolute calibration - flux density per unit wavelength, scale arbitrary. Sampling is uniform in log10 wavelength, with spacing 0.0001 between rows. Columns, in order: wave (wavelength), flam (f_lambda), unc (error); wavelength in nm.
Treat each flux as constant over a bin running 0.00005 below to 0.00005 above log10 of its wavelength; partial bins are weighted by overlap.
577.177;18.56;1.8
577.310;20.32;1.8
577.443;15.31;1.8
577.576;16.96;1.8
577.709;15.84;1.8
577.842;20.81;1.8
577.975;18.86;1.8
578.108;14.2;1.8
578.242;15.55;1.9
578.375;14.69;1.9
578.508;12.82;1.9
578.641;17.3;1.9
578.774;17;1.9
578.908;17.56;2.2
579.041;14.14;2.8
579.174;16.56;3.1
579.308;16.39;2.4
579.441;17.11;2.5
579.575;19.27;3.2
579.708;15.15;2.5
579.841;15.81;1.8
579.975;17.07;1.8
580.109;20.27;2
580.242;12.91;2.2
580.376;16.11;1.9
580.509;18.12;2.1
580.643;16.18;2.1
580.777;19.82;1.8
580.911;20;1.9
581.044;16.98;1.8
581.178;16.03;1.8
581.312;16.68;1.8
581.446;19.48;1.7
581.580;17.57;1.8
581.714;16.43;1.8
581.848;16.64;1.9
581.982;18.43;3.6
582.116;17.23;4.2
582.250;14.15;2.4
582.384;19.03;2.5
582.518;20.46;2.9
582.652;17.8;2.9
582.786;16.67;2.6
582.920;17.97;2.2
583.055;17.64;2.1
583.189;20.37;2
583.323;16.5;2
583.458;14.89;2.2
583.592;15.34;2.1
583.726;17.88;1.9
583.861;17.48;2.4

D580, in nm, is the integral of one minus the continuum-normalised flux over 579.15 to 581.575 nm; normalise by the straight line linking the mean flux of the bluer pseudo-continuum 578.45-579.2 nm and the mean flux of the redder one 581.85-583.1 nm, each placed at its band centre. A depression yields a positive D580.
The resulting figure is -0.087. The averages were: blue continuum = 15.9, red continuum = 17.7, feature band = 17.2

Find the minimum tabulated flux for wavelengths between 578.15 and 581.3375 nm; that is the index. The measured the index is 12.82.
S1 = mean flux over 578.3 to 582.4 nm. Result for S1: 16.8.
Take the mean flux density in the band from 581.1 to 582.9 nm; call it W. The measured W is 17.4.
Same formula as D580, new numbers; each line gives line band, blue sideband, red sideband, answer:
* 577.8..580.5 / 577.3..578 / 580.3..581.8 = 0.18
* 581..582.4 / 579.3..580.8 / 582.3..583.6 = 0.03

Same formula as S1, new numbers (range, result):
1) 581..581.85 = 17.1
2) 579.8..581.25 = 17.2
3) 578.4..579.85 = 16.3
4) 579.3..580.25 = 17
